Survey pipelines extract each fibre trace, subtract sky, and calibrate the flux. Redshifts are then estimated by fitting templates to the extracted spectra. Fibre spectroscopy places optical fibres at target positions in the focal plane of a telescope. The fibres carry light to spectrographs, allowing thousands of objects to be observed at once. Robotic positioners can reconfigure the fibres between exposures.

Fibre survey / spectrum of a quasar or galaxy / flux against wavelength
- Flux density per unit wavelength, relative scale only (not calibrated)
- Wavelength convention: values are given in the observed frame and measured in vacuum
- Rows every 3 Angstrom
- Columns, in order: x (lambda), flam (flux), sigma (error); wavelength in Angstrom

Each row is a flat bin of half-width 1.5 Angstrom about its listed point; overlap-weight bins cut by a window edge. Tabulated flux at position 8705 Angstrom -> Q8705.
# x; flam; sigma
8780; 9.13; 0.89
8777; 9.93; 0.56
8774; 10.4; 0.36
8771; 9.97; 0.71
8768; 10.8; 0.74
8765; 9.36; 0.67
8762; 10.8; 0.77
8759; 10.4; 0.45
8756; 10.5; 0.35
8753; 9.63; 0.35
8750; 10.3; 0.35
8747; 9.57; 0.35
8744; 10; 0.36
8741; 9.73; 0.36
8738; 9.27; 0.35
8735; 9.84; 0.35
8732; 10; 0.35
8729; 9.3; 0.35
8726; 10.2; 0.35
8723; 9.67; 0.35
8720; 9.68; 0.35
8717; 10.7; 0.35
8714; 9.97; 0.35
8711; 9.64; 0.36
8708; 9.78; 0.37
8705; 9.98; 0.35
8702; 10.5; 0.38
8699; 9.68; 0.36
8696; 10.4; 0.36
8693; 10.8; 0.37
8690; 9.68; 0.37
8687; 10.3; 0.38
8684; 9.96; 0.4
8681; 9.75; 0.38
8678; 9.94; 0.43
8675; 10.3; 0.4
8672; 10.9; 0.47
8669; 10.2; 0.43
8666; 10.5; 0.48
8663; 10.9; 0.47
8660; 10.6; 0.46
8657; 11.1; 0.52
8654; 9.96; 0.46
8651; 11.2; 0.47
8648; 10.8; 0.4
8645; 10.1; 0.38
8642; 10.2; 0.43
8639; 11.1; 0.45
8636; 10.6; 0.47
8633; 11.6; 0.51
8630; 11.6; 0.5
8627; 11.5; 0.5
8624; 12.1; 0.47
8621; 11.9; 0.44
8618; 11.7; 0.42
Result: 9.98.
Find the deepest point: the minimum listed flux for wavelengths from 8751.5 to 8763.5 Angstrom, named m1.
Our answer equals 9.63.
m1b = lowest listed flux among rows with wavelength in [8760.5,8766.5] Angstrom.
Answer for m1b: 9.36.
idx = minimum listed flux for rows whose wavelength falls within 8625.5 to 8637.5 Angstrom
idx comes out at 10.6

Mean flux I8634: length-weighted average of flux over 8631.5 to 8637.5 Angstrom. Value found 11.1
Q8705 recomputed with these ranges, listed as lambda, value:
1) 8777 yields 9.93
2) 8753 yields 9.63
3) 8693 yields 10.8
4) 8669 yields 10.2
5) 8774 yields 10.4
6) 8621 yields 11.9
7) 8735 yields 9.84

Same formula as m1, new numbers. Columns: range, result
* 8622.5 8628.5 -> 11.5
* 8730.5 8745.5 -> 9.27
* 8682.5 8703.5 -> 9.68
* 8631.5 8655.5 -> 9.96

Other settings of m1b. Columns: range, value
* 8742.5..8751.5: 9.57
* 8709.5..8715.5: 9.64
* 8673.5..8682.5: 9.75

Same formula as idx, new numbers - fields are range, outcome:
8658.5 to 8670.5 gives 10.2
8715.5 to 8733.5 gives 9.3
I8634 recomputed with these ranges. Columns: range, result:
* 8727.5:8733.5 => 9.65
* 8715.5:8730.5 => 9.91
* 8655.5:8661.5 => 10.8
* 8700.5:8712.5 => 9.97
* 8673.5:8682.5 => 10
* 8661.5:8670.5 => 10.5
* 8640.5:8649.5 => 10.4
